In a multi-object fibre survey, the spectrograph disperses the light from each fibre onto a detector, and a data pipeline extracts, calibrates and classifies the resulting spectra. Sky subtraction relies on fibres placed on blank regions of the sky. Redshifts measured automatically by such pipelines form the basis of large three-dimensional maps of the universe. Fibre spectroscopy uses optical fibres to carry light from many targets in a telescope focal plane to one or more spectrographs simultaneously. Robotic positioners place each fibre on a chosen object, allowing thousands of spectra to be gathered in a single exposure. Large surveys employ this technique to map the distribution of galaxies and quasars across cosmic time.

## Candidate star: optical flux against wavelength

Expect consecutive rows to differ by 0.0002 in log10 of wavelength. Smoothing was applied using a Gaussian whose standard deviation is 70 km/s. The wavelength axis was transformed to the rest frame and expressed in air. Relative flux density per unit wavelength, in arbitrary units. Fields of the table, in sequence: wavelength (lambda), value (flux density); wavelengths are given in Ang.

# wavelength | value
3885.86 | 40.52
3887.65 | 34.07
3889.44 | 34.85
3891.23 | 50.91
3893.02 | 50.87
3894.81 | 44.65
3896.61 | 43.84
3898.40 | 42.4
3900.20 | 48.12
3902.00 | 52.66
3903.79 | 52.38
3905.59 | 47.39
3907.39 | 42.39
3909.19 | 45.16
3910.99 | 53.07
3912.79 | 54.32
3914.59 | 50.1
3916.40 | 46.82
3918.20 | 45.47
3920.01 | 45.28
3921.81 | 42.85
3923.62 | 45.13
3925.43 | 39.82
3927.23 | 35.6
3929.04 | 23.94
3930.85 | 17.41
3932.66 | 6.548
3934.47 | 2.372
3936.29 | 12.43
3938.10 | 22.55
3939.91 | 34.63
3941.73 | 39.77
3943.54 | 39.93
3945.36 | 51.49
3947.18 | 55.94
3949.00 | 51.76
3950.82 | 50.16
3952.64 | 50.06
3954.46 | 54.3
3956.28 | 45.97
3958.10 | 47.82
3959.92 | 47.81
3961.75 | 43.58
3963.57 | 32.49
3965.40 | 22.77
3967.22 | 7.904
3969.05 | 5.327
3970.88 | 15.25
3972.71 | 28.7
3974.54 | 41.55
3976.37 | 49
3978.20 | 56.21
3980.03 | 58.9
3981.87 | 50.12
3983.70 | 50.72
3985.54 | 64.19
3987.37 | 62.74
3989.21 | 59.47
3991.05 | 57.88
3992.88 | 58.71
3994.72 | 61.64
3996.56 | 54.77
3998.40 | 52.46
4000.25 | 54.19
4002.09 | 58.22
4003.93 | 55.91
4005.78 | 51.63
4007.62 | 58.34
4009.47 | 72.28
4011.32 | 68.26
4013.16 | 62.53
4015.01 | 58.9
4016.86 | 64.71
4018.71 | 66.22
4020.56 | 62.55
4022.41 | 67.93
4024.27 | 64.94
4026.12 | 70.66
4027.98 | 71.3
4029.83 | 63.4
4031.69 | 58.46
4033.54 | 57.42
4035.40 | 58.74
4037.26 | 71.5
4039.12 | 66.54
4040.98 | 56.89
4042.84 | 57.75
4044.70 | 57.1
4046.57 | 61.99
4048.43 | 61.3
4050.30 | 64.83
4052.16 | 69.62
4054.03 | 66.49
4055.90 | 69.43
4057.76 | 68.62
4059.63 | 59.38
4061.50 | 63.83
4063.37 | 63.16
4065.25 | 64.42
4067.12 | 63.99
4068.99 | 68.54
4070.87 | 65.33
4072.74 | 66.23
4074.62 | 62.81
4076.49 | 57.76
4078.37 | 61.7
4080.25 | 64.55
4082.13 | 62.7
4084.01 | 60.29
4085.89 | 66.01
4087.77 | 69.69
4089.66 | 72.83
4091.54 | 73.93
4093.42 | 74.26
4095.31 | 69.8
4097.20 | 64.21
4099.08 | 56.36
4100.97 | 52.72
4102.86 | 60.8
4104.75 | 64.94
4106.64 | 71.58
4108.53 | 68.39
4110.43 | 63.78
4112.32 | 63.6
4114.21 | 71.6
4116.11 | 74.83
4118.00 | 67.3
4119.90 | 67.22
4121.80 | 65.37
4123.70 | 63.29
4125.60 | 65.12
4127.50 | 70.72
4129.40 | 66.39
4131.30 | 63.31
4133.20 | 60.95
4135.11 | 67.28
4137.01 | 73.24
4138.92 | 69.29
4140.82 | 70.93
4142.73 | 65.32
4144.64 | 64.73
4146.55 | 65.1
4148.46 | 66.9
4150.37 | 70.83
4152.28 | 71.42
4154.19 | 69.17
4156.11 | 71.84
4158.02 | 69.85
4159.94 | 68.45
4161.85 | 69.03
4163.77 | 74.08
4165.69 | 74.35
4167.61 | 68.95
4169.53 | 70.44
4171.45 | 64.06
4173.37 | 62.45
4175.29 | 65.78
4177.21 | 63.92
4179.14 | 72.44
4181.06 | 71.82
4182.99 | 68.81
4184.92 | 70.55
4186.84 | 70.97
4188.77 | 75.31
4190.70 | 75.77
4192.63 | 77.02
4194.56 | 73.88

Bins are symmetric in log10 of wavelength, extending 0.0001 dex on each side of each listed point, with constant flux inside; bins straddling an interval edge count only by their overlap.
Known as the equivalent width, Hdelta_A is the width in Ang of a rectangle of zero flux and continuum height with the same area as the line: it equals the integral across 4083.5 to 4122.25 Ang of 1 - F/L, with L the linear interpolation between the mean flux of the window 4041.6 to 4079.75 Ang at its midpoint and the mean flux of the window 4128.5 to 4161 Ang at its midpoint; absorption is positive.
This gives -0.5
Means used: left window 63.7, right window 68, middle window 66.7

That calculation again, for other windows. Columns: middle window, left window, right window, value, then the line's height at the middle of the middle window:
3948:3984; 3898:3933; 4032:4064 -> 7.02 Ang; 50.3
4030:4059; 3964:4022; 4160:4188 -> -3.40 Ang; 56.5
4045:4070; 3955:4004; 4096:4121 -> -3.13 Ang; 57.6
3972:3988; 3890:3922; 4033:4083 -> 1.16 Ang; 55.4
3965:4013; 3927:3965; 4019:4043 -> 1.43 Ang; 50.3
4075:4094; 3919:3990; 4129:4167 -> -2.33 Ang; 58.9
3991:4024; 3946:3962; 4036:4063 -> -1.57 Ang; 57.8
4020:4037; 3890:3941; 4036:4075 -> -1.40 Ang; 59.4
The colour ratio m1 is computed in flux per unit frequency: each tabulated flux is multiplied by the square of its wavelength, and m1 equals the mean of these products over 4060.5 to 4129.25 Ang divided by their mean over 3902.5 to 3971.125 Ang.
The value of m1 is 1.88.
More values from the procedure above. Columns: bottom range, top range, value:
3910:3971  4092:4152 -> 1.98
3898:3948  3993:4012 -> 1.56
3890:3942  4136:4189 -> 2.00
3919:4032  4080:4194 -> 1.55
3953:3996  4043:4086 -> 1.49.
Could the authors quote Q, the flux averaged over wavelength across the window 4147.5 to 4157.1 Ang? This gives 70.1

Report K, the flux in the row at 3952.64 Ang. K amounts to 50.06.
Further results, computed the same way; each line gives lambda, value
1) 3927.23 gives 35.6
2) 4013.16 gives 62.53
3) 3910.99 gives 53.07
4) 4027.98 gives 71.3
